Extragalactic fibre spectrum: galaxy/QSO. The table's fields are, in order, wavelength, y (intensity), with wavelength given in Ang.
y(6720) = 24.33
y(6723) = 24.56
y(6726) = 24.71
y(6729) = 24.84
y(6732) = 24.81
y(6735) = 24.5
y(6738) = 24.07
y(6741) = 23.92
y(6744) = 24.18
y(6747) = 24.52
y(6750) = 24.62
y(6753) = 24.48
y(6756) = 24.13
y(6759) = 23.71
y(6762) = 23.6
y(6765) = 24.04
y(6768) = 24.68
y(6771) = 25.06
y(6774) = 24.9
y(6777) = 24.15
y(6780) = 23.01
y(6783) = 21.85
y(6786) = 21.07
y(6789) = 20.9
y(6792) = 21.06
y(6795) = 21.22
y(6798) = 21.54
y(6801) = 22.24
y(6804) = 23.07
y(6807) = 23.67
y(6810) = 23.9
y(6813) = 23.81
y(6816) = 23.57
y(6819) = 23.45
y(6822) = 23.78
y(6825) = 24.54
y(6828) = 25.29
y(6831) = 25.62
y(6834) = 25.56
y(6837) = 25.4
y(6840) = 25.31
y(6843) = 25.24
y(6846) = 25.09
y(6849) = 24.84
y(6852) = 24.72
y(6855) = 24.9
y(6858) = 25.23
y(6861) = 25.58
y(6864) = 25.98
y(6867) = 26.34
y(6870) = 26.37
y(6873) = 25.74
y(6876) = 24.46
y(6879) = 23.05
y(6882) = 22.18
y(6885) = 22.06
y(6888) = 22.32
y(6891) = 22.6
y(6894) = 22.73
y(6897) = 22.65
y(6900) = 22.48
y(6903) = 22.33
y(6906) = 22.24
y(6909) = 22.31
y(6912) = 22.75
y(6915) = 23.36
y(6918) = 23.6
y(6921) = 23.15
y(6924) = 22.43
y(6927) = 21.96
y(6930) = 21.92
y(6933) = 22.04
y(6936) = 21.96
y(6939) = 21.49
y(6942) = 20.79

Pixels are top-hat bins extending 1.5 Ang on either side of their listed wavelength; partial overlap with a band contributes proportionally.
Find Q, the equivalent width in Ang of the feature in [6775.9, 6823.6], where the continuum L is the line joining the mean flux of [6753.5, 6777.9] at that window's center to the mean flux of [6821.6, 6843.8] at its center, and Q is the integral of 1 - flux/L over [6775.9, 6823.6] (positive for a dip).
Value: 4.0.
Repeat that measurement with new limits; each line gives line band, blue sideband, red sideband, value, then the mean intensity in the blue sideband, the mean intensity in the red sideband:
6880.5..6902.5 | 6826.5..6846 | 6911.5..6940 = 1.1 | 25.4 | 22.5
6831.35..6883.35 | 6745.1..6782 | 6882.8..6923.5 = -4.3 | 24.2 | 22.6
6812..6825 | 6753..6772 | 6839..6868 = 0.6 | 24.2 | 25.3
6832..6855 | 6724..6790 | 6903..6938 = -2.0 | 23.9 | 22.5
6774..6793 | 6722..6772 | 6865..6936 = 1.4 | 24.4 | 23.1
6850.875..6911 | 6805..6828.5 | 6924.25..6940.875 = -2.6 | 23.9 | 21.9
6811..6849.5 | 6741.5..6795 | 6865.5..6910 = -2.2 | 23.5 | 23.3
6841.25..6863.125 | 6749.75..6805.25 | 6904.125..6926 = -2.1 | 23.1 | 22.8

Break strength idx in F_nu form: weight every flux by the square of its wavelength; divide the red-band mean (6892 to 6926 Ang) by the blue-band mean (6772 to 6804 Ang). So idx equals 1.06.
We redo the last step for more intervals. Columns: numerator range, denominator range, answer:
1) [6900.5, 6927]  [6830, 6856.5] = 0.92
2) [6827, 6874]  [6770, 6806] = 1.15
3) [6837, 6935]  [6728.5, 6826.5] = 1.04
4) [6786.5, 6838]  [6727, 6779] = 0.98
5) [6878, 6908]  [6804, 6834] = 0.95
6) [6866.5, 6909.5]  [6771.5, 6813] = 1.06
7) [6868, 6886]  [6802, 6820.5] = 1.04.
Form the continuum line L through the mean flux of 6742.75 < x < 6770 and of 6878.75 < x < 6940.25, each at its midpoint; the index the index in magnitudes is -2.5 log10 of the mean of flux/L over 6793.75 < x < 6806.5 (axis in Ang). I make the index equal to 0.07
